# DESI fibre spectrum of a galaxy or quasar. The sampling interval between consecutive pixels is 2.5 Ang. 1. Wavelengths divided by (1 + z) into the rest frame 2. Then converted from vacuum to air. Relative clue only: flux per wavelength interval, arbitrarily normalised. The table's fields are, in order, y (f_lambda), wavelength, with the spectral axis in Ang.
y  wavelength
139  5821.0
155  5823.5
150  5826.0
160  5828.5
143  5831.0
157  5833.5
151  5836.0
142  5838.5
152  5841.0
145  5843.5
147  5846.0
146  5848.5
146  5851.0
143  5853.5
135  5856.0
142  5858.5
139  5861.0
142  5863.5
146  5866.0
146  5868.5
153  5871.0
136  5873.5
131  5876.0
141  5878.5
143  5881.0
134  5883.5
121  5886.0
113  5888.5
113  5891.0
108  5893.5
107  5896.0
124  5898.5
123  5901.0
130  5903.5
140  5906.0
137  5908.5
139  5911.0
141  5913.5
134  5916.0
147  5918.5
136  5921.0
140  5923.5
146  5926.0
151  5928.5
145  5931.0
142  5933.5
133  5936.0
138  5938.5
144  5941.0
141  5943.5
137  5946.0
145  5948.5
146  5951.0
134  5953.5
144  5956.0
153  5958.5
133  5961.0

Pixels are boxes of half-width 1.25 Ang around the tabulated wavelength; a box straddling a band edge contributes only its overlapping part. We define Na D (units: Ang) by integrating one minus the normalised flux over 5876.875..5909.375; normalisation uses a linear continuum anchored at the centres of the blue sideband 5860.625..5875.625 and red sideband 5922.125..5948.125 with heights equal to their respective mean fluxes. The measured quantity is 3.9 Ang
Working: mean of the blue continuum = 143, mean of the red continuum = 142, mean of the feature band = 126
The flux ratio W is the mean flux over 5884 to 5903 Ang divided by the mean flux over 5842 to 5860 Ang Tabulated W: 0.8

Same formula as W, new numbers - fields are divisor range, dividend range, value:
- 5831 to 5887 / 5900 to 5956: 0.98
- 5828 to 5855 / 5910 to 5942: 0.95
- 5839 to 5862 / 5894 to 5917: 0.90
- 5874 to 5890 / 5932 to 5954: 1.07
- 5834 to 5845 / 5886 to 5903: 0.78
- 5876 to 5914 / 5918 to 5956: 1.11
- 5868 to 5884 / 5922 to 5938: 1.01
